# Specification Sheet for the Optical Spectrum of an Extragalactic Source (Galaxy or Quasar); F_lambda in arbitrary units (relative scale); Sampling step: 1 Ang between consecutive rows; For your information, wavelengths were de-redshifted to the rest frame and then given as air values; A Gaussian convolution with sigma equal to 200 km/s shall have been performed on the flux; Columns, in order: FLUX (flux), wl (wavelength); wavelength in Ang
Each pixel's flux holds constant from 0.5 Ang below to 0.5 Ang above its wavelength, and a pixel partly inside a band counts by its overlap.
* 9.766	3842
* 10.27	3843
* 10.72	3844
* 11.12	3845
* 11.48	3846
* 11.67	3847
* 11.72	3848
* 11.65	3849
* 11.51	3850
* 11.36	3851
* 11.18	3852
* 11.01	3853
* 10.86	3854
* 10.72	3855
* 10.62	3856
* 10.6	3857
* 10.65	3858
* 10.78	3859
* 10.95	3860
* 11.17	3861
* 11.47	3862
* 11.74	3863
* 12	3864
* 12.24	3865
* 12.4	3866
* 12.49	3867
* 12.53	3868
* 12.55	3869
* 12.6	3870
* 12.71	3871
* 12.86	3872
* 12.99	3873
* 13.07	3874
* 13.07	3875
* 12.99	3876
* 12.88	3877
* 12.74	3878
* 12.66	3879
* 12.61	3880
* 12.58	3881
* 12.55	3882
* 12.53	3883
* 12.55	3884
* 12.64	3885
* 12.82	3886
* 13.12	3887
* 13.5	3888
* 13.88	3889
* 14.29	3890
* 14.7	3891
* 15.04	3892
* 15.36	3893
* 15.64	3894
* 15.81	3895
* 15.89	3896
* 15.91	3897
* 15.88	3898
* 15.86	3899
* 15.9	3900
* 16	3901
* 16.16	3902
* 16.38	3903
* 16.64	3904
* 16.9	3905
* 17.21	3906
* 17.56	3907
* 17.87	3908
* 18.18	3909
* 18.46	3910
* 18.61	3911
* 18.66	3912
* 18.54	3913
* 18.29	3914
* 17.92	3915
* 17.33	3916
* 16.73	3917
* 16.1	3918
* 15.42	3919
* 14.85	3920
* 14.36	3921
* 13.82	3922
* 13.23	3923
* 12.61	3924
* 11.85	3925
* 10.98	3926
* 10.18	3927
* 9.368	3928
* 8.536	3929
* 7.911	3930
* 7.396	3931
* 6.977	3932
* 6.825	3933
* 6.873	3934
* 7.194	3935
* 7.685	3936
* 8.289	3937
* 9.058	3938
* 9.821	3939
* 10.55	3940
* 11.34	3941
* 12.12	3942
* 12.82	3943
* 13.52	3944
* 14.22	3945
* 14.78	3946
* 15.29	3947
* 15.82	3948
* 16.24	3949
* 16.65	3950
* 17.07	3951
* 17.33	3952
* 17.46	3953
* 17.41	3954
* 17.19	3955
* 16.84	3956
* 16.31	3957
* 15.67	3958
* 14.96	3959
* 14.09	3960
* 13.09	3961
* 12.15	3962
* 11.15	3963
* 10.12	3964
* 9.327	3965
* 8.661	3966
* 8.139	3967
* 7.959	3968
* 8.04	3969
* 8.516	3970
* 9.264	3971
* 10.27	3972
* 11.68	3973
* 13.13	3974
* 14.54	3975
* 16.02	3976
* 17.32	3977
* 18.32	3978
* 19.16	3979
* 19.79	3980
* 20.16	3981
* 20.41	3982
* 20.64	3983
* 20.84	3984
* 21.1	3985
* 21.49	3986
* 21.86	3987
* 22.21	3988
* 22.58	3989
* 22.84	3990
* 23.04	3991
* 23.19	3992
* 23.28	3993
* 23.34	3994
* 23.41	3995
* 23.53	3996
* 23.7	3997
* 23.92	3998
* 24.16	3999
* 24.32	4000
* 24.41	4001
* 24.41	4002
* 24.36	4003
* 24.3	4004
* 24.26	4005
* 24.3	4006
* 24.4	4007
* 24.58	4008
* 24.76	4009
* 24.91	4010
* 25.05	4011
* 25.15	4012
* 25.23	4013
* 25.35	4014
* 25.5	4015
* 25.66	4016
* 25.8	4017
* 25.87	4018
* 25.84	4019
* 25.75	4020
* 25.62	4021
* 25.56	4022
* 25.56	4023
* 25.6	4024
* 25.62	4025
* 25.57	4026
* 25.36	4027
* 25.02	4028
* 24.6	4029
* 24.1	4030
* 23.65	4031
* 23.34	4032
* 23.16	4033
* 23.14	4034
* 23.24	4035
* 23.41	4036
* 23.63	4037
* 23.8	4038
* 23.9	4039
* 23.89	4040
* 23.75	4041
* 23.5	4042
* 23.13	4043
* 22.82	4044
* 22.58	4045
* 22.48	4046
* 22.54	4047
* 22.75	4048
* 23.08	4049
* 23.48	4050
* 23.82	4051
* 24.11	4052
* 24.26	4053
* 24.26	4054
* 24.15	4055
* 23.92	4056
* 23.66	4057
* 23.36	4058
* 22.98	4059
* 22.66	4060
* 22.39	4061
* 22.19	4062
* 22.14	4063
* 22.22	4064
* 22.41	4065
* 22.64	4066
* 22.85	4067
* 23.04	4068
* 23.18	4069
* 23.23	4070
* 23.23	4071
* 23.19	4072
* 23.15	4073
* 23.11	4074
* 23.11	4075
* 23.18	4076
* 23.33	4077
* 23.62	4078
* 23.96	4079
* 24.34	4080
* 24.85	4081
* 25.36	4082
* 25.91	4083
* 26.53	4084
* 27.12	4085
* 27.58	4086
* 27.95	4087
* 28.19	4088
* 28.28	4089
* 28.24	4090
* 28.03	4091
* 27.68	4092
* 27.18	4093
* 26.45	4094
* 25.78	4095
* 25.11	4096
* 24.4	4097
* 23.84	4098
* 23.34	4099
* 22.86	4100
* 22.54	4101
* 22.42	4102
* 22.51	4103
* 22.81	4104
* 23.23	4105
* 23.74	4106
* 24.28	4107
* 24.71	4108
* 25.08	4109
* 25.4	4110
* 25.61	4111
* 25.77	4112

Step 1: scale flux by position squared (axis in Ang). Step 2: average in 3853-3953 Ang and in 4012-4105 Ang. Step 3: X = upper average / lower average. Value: 2.0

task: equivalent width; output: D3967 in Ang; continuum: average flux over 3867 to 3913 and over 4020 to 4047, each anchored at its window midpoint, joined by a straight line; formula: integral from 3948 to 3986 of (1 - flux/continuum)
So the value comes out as 9.4 Ang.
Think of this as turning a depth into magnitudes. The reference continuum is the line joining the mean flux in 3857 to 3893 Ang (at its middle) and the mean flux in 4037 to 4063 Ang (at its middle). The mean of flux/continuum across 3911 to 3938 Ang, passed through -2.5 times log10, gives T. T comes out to 0.25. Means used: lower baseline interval 12.6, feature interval 12.3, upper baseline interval 23.3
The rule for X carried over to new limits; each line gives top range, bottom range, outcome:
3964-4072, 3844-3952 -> 1.77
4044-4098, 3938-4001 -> 1.54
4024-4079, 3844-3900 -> 2.02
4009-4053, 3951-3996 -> 1.51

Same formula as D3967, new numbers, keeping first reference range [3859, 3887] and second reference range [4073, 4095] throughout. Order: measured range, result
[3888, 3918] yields -4.6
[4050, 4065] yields 0.5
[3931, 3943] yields 5.5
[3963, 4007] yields 2.3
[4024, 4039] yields -1.1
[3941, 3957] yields 1.6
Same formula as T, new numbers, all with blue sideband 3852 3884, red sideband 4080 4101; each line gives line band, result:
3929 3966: 0.35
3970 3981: 0.26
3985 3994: -0.14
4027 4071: 0.00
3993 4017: -0.18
